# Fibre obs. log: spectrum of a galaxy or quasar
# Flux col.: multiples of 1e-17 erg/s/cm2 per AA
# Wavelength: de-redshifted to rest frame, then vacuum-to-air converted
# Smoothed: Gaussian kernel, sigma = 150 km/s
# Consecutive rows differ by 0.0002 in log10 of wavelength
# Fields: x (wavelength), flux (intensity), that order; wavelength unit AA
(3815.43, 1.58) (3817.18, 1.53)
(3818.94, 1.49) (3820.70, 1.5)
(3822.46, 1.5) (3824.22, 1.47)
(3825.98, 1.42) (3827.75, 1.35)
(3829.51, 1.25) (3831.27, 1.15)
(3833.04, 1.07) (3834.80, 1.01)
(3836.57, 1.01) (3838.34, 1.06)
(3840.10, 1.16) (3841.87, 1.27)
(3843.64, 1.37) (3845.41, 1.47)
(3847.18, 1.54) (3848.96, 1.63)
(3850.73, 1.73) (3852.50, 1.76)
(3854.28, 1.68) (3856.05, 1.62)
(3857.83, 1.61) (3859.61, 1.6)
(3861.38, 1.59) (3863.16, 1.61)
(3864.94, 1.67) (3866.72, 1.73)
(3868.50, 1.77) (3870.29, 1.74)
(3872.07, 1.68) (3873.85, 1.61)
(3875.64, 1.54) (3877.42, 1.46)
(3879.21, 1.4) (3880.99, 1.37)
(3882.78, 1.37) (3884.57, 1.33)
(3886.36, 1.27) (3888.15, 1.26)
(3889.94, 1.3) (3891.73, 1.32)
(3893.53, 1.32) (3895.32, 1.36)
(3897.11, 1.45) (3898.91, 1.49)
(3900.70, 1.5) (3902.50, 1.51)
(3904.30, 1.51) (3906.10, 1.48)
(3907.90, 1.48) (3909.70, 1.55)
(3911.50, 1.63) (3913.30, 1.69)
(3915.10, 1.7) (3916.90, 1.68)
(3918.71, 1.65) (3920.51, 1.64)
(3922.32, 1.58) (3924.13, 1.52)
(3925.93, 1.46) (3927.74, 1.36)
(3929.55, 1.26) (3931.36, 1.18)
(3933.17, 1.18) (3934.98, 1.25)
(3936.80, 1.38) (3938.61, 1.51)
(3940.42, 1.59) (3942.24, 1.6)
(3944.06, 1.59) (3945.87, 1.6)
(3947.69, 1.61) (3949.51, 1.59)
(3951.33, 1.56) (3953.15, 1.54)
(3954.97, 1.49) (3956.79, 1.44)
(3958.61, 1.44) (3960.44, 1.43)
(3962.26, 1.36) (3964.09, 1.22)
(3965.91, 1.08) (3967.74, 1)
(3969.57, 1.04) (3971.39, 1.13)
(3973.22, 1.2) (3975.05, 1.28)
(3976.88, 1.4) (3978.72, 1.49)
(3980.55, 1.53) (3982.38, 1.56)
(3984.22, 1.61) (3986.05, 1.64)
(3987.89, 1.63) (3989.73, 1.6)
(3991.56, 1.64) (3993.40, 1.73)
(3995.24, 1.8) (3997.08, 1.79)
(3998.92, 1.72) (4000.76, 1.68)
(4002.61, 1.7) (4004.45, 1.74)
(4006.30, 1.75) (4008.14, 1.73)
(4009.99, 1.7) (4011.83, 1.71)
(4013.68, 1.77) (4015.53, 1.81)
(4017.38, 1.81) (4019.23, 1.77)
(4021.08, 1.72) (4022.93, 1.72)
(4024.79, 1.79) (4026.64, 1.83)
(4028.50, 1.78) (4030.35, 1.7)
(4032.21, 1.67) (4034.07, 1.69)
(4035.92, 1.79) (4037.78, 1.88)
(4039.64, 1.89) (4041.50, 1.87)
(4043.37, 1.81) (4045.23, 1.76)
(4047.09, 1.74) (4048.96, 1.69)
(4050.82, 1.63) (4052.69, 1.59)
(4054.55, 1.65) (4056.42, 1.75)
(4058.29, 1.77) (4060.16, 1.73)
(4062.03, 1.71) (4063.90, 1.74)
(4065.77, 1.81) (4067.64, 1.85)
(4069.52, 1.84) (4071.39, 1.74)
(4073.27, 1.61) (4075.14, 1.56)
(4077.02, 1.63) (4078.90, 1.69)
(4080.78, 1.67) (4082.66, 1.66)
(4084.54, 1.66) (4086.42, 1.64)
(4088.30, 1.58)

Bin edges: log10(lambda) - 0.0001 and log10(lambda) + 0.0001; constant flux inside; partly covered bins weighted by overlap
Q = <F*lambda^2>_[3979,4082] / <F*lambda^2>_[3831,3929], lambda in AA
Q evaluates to 1.25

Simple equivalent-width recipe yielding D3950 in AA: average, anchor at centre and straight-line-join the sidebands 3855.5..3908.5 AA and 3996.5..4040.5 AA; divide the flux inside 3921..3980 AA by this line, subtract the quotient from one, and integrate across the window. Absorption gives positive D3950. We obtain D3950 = 8.57 AA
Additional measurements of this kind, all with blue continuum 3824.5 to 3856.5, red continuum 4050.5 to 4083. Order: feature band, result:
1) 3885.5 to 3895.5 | 0.95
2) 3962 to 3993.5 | 3.65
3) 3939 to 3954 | -0.59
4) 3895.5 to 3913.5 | -0.70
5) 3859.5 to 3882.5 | -2.99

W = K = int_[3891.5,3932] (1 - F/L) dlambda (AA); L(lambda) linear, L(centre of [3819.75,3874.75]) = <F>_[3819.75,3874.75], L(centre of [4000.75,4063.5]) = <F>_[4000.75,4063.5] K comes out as 1.8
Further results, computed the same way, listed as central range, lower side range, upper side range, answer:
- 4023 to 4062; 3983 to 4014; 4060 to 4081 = -0.9 AA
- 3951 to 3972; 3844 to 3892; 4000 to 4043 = 4.6 AA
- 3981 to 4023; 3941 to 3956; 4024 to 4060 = -0.8 AA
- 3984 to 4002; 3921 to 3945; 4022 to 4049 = -0.6 AA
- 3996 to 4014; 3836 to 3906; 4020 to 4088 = -0.7 AA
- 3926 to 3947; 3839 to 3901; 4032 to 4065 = 2.4 AA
